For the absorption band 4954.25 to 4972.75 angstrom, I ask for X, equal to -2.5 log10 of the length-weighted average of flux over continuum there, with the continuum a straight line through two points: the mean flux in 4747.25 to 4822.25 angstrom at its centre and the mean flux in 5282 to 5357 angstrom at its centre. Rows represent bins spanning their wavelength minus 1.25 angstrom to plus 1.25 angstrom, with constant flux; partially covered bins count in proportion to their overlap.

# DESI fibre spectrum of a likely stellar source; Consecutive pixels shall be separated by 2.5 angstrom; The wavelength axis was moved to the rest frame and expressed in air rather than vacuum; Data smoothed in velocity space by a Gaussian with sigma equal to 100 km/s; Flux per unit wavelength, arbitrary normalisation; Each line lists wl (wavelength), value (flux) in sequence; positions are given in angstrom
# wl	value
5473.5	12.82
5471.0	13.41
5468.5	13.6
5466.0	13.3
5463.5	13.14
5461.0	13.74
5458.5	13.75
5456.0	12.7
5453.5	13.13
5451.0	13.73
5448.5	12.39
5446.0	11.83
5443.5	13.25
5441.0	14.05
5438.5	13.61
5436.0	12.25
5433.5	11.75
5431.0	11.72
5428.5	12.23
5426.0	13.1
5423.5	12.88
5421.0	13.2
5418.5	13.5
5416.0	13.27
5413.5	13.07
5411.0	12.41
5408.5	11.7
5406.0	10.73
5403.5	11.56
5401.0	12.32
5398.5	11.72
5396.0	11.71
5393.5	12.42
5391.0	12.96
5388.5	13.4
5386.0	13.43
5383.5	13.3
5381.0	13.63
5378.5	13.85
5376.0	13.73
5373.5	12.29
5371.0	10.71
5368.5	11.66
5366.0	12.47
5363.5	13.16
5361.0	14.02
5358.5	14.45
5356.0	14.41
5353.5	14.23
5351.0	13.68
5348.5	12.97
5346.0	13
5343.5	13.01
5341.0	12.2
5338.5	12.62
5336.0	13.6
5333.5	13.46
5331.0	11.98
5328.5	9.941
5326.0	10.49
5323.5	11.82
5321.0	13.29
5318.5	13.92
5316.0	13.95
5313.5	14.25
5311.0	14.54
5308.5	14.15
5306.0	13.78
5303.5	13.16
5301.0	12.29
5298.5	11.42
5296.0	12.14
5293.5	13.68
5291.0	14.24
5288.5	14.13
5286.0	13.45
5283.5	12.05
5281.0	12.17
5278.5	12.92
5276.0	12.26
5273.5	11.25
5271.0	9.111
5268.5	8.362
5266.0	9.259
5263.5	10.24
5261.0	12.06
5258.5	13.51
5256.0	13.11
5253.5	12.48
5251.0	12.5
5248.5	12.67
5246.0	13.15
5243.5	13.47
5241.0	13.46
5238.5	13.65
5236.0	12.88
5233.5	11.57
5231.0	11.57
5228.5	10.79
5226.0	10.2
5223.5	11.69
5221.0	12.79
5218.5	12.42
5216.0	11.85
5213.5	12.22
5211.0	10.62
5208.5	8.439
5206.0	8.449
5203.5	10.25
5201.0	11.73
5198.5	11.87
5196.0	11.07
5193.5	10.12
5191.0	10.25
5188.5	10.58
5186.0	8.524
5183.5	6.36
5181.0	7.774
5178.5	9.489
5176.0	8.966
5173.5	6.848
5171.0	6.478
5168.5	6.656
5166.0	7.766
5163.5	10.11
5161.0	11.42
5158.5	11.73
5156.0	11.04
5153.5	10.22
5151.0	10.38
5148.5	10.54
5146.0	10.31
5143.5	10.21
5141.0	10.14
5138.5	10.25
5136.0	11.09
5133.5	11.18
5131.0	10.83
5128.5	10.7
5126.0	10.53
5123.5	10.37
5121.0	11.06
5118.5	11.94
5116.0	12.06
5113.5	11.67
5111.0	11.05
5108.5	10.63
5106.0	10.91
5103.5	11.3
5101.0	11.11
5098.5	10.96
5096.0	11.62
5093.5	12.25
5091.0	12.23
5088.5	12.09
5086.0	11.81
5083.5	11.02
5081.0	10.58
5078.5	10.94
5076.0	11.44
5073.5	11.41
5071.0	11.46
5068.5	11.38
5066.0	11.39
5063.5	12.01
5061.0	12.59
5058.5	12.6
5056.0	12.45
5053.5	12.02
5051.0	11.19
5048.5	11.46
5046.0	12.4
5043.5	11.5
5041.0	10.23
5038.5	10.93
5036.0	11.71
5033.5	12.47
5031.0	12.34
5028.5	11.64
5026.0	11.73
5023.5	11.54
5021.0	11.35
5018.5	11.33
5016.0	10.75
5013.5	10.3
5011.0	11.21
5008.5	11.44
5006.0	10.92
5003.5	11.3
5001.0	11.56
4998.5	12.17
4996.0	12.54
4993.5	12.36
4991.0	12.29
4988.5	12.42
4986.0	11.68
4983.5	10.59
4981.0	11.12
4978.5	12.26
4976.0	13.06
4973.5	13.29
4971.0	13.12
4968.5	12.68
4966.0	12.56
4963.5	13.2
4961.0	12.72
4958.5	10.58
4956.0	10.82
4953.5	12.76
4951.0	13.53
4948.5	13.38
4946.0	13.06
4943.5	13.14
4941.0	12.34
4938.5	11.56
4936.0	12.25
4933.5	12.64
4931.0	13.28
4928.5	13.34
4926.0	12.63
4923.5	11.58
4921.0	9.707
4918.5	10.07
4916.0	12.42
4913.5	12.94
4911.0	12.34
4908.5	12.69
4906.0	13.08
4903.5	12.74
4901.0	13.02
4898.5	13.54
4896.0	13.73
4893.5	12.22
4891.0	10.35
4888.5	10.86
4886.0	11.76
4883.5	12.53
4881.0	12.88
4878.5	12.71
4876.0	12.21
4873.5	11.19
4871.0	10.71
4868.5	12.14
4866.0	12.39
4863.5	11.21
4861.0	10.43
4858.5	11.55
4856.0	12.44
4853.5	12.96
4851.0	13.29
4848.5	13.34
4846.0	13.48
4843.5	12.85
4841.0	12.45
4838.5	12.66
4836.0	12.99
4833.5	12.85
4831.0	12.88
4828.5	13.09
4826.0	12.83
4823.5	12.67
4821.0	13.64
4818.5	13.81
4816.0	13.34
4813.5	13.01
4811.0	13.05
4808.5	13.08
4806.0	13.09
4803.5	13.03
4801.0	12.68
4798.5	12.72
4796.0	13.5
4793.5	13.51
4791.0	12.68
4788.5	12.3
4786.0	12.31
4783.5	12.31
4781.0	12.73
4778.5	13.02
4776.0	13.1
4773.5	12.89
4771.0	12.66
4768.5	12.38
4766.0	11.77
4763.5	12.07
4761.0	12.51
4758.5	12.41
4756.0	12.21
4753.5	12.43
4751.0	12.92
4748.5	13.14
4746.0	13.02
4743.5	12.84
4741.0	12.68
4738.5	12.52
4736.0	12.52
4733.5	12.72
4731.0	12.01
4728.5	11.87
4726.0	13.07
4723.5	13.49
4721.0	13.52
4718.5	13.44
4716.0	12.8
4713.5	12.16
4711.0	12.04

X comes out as 0.05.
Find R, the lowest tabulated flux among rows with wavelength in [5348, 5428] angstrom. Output 10.71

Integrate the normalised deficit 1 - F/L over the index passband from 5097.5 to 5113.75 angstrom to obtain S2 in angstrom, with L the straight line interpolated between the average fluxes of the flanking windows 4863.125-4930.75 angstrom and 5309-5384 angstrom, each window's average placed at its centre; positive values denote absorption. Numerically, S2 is 1.94 angstrom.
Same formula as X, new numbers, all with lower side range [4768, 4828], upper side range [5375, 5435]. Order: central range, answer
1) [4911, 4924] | 0.13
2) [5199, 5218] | 0.20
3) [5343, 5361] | -0.09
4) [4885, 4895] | 0.14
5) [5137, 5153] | 0.23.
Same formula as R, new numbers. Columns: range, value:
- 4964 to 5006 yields 10.59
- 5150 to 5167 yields 7.766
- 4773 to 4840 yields 12.3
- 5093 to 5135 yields 10.37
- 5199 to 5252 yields 8.439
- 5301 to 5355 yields 9.941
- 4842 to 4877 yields 10.43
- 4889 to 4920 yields 10.07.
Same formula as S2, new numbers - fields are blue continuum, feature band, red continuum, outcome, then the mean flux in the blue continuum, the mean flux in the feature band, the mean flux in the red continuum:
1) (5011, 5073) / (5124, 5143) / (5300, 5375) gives 2.2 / 11.6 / 10.6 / 13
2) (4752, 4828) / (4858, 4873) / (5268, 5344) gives 1.6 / 12.8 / 11.4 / 12.6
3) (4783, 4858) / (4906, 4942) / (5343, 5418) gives 2.2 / 13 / 12.2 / 12.8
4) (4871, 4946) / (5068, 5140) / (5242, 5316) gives 6.7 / 12.3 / 11.2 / 12.5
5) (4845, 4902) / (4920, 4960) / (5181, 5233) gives -1.5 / 12.2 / 12.3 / 10.5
